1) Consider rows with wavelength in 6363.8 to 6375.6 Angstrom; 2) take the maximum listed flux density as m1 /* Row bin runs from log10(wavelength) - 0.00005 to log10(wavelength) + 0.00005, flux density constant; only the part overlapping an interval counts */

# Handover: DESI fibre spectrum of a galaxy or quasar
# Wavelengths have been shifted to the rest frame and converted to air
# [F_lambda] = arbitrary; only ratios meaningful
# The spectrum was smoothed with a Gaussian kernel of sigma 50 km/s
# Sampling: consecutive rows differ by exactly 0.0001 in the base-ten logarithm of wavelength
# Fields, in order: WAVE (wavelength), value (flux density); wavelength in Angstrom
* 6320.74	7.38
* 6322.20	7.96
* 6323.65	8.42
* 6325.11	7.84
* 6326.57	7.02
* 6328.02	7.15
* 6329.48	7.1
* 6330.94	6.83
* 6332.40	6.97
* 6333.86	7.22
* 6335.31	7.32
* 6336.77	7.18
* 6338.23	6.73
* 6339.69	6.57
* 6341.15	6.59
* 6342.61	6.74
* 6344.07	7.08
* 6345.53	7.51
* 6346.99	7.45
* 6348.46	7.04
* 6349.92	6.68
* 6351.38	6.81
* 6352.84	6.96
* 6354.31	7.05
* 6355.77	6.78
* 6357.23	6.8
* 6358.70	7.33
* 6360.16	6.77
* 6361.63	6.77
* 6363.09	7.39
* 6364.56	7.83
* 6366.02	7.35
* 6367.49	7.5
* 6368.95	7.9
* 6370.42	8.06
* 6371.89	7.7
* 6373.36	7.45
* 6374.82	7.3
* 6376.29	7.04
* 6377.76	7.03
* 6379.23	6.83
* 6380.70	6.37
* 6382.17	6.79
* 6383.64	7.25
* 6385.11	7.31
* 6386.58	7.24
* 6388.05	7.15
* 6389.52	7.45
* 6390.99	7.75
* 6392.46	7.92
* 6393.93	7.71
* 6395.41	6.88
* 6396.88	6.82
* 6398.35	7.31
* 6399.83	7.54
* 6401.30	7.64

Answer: 8.06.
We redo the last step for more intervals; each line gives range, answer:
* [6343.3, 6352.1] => 7.51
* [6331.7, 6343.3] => 7.32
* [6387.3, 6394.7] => 7.92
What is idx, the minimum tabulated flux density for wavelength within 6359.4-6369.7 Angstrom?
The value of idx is 6.77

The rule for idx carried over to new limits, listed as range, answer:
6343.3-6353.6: 6.68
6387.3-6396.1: 6.88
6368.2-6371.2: 7.9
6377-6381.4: 6.37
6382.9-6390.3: 7.15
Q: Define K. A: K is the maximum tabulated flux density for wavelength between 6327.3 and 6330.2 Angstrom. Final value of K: 7.15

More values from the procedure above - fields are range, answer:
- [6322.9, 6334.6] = 8.42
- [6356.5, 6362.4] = 7.33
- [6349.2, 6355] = 7.05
